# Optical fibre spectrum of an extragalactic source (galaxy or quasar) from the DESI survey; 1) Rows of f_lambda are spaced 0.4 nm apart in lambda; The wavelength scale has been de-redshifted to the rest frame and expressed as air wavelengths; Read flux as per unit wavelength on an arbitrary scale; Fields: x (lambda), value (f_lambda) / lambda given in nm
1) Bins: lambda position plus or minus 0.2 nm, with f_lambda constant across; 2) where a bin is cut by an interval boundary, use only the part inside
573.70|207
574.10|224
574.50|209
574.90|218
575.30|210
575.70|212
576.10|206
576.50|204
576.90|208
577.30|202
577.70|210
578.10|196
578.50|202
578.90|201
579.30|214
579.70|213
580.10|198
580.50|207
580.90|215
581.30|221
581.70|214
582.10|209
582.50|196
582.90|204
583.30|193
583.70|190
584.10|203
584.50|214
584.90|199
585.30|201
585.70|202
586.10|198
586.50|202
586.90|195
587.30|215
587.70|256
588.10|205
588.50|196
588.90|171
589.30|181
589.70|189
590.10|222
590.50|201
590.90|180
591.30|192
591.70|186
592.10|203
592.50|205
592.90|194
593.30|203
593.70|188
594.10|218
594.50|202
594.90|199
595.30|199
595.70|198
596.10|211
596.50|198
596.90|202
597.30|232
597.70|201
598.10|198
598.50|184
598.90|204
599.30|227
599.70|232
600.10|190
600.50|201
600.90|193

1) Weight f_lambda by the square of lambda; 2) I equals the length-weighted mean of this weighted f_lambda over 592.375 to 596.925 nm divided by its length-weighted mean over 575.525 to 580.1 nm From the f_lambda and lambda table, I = 1.0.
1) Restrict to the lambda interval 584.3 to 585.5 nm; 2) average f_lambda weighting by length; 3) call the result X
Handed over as 205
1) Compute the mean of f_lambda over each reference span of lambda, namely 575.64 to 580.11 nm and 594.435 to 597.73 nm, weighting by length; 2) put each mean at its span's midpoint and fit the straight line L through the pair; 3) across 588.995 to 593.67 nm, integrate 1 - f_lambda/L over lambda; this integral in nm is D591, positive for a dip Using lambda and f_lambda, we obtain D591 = 0.23 nm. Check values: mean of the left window 206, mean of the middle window 195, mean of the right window 205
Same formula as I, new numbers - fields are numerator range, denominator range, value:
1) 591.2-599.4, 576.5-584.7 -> 1.03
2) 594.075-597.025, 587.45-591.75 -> 1.04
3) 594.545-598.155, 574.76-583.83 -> 1.05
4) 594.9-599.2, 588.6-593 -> 1.07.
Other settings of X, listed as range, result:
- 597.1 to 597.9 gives 216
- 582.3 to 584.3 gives 197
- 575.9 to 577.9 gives 206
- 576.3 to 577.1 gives 206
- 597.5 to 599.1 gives 197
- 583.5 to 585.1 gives 202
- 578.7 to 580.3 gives 206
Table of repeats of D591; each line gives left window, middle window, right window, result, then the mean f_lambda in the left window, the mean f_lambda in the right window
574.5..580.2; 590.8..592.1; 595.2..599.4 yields 0.102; 207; 205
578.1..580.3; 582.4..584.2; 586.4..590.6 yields 0.062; 205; 203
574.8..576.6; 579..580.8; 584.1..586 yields -0.008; 210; 204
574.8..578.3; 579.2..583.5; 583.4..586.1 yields -0.085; 207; 201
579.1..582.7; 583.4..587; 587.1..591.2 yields 0.087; 210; 201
